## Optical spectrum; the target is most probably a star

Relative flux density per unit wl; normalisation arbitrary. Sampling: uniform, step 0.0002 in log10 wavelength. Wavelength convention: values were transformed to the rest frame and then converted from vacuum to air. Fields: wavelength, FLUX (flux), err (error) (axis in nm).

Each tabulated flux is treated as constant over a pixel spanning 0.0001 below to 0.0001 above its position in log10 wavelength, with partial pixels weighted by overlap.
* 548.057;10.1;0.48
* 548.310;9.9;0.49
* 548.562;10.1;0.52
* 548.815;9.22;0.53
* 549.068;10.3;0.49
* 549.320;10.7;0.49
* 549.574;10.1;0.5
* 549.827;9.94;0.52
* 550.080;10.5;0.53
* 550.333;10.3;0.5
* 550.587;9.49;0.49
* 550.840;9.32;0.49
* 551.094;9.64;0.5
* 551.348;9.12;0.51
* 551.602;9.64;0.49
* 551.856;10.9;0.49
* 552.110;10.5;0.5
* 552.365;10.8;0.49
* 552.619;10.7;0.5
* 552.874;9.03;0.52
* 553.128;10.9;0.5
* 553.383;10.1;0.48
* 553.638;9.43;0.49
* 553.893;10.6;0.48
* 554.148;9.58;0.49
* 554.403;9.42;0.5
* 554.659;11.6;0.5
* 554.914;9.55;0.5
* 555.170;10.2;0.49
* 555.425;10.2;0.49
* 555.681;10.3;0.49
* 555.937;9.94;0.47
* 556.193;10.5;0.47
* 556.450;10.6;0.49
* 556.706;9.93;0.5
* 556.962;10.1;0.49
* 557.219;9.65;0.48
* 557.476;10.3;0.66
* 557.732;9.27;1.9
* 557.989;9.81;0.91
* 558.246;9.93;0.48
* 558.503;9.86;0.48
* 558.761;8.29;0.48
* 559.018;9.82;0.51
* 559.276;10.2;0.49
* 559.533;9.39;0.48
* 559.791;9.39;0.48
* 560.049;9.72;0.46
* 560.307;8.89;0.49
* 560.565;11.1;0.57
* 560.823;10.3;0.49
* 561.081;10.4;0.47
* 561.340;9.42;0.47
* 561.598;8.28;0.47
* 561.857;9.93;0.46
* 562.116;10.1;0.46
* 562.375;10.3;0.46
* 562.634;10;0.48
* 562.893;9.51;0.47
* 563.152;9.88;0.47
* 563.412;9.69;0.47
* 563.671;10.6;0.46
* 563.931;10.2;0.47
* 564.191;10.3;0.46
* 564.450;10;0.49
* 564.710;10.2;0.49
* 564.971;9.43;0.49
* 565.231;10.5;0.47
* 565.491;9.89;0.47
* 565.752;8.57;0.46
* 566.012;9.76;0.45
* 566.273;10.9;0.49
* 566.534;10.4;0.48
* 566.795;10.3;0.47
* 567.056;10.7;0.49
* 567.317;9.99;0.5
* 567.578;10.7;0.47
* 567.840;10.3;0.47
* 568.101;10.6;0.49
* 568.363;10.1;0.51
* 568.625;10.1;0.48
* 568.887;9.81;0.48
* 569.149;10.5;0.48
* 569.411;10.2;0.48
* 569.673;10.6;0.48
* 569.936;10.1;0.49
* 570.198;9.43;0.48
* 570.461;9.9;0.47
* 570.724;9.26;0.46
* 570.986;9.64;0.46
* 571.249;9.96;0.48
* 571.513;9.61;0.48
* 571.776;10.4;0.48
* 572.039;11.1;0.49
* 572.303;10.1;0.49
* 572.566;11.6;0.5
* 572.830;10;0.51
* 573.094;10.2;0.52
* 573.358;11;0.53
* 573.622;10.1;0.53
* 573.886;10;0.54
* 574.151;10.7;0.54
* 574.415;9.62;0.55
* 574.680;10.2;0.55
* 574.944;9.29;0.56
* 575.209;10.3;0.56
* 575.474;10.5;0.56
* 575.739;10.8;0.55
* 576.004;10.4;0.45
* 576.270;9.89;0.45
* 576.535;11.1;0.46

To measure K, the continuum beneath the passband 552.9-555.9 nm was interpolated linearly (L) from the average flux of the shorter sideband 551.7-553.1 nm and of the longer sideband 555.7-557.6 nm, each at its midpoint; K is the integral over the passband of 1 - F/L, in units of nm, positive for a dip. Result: 0.05 nm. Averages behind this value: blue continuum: 10.4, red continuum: 10.1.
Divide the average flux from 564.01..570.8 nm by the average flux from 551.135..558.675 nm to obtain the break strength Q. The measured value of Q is 1.00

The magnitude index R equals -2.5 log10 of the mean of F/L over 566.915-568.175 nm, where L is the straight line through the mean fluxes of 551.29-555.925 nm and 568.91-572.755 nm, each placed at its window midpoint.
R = -0.03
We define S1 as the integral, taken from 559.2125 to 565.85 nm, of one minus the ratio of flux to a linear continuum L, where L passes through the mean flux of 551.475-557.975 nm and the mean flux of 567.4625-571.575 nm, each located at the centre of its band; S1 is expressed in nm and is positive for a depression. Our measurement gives 0.157 nm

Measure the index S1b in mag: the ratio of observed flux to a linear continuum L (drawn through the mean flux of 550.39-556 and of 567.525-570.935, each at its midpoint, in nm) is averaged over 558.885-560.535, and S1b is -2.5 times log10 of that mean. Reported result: 0.045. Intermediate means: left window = 10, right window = 10.1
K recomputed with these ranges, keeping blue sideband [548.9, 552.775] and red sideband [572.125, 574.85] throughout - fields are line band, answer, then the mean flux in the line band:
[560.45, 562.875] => 0.06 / 9.95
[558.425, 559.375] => 0.06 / 9.5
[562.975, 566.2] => 0.10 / 9.93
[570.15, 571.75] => 0.10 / 9.69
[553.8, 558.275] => 0.04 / 10.1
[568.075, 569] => 0.02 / 10.1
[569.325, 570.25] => 0.02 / 10.1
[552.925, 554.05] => 0.00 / 10.2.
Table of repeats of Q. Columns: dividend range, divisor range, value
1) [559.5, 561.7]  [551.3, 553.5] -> 0.95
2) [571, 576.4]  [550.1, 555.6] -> 1.02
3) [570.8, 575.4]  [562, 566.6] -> 1.02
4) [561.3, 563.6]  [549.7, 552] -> 0.98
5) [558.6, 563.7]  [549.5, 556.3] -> 0.97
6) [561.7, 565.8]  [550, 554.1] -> 0.99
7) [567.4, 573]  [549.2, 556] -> 1.01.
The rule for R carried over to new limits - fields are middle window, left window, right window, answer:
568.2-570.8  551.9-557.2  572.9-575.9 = 0.02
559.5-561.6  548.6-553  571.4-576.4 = 0.04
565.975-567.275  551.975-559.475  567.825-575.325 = -0.03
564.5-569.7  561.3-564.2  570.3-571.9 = -0.04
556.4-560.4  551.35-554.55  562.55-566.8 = 0.04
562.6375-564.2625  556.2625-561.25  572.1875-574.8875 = 0.00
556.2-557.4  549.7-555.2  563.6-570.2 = 0.00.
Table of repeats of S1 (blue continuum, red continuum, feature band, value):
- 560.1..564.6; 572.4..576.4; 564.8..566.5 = 0.03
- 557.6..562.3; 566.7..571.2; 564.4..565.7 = 0.00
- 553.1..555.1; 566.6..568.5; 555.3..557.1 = -0.01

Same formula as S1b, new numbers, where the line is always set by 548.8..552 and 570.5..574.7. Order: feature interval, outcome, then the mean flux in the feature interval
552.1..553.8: -0.022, 10.2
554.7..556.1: -0.014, 10.2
